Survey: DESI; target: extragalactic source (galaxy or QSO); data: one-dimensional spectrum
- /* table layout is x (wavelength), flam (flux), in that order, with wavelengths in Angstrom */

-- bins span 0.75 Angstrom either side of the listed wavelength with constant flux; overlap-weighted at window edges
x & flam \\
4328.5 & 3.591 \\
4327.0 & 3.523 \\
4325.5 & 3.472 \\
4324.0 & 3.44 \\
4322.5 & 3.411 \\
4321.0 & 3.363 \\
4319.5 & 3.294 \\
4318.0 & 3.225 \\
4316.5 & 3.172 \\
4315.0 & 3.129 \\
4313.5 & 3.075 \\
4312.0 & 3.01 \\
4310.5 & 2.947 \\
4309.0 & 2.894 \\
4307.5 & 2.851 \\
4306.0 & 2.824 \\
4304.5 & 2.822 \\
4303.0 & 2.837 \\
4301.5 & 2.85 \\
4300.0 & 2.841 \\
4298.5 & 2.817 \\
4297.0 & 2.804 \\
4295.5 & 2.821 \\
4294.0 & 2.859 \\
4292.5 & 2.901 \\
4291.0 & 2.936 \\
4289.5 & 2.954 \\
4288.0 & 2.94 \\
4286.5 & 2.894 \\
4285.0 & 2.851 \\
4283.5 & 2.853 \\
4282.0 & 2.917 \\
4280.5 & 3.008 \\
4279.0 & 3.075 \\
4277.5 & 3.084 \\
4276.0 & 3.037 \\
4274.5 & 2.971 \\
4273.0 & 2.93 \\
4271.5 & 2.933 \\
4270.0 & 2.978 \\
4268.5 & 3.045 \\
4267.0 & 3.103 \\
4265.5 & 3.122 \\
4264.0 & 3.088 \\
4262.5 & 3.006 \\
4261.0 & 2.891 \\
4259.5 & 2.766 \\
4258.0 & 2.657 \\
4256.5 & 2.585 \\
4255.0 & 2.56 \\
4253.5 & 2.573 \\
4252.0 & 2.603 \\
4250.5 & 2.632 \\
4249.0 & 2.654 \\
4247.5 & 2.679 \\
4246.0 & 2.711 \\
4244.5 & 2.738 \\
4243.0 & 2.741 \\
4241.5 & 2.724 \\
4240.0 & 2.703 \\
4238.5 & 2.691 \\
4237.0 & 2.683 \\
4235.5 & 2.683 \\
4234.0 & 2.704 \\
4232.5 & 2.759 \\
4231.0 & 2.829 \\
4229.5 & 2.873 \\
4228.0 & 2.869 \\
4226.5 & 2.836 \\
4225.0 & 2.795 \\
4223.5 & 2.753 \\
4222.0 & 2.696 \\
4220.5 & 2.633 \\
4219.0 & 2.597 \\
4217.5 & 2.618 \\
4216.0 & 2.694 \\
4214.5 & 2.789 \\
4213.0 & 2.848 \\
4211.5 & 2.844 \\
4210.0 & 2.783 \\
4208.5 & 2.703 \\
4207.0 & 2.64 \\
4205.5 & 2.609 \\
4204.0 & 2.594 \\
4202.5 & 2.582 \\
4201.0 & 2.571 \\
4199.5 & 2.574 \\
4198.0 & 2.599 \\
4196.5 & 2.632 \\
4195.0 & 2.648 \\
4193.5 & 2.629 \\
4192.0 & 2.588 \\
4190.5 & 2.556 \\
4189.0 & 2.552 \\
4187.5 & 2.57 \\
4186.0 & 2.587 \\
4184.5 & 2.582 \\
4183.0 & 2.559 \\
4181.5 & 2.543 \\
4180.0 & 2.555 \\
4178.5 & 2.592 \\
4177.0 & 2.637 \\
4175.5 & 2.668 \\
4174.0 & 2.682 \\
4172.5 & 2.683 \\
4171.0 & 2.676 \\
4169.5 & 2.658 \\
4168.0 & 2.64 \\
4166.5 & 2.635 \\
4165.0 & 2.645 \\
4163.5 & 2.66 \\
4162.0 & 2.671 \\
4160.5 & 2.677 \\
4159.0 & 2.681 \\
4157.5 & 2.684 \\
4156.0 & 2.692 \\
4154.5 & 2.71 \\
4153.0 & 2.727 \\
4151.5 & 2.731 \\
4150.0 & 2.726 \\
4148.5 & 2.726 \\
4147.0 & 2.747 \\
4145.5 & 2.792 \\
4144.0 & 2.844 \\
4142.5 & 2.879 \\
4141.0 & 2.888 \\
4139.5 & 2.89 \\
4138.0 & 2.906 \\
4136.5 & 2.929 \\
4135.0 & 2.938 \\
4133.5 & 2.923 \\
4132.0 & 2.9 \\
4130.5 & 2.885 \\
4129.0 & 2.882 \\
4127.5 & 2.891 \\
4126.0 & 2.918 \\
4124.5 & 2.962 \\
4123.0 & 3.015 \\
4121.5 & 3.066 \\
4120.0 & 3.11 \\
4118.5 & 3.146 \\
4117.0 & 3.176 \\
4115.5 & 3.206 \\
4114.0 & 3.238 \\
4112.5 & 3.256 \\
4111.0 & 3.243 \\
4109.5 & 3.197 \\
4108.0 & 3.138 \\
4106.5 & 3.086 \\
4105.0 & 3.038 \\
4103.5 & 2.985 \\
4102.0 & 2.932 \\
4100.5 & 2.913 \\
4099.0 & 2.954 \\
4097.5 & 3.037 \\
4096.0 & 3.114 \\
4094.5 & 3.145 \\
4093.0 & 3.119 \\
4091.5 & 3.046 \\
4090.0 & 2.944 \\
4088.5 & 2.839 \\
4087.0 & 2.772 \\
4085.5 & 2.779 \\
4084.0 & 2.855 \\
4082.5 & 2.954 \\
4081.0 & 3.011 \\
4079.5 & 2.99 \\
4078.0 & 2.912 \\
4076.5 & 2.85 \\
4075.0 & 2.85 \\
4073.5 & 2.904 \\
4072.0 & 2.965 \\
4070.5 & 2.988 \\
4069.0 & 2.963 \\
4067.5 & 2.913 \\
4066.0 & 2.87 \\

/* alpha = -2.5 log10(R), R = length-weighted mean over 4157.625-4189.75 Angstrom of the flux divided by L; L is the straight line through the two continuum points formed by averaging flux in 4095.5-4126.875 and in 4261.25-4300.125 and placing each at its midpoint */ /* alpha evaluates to 0.156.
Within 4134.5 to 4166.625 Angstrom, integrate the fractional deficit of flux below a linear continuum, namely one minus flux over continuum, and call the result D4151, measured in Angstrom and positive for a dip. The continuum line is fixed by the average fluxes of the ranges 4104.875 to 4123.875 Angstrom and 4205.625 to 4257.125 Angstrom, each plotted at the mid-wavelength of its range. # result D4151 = 2.68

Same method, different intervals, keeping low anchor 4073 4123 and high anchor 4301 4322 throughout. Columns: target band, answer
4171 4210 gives 5.36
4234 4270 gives 3.06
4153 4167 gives 1.62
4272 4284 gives 0.16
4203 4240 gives 3.64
